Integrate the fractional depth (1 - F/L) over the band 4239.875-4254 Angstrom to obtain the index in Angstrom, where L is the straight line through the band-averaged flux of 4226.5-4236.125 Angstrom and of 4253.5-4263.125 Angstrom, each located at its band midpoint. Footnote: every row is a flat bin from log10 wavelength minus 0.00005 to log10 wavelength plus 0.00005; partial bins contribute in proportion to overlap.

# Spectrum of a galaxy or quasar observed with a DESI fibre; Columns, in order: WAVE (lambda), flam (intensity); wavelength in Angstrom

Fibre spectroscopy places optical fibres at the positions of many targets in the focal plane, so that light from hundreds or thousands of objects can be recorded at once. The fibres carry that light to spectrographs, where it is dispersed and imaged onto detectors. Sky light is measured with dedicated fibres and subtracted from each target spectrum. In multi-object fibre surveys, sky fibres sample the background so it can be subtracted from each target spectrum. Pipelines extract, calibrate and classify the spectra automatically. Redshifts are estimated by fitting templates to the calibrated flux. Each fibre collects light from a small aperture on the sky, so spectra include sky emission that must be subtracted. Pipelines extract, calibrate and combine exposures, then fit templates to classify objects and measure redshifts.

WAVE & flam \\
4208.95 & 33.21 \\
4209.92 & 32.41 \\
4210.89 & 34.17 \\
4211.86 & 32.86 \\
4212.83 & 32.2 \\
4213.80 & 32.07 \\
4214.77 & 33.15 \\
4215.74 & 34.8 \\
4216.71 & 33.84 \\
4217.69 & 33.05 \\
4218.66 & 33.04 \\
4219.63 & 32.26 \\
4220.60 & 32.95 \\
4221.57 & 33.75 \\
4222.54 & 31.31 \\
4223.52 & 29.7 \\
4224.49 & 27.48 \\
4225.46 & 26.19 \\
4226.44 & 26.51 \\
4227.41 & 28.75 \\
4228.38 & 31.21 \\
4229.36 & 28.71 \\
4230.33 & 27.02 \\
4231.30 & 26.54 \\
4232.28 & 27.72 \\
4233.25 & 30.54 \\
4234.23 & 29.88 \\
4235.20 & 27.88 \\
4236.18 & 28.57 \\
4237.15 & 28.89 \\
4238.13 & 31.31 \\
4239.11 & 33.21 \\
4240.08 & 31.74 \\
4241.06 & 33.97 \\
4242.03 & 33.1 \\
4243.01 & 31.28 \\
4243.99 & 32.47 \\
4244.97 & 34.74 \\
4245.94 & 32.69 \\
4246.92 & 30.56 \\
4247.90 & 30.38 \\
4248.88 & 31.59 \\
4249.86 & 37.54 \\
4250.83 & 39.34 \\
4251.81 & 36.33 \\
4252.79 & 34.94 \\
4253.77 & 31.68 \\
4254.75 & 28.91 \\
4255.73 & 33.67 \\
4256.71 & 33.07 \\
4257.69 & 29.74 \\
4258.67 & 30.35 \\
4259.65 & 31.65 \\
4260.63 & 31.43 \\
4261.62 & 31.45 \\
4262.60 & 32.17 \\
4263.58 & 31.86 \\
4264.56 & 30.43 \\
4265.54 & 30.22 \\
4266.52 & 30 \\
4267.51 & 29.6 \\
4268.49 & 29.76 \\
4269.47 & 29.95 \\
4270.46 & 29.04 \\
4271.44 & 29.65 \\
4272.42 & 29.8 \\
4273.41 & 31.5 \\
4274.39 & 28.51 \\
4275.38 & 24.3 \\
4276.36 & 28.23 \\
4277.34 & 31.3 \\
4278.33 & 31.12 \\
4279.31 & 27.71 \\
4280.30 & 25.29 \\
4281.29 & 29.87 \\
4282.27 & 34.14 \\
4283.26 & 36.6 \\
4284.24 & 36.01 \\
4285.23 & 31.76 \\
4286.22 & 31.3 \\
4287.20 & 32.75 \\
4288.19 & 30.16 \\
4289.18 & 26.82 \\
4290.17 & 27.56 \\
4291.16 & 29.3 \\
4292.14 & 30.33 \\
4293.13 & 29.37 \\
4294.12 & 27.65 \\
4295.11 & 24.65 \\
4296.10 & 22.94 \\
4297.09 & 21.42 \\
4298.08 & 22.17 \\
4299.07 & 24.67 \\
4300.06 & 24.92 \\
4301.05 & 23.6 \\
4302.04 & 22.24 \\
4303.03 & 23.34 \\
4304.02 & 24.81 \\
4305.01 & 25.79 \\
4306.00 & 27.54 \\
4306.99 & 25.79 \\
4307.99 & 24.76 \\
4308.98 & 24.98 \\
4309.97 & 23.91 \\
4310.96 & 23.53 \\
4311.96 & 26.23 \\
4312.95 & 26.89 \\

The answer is -1.6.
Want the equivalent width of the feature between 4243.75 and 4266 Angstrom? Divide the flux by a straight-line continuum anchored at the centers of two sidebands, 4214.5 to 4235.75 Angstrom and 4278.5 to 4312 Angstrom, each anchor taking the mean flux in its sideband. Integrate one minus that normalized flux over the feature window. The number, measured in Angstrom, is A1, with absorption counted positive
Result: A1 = -2.7 Angstrom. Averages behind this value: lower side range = 30.2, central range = 32.5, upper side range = 27.2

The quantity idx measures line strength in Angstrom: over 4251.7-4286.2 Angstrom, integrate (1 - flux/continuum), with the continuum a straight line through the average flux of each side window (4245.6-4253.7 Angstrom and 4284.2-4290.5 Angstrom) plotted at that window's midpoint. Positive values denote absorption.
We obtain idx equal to 1.51 Angstrom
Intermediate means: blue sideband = 34.1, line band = 30.9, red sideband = 30.6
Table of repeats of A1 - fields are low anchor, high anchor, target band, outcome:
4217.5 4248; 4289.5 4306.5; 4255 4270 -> -1.47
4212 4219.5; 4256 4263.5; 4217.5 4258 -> 1.23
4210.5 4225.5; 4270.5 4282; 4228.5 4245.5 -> 0.36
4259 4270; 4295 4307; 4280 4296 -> -2.19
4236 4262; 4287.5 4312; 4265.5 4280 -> -0.04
